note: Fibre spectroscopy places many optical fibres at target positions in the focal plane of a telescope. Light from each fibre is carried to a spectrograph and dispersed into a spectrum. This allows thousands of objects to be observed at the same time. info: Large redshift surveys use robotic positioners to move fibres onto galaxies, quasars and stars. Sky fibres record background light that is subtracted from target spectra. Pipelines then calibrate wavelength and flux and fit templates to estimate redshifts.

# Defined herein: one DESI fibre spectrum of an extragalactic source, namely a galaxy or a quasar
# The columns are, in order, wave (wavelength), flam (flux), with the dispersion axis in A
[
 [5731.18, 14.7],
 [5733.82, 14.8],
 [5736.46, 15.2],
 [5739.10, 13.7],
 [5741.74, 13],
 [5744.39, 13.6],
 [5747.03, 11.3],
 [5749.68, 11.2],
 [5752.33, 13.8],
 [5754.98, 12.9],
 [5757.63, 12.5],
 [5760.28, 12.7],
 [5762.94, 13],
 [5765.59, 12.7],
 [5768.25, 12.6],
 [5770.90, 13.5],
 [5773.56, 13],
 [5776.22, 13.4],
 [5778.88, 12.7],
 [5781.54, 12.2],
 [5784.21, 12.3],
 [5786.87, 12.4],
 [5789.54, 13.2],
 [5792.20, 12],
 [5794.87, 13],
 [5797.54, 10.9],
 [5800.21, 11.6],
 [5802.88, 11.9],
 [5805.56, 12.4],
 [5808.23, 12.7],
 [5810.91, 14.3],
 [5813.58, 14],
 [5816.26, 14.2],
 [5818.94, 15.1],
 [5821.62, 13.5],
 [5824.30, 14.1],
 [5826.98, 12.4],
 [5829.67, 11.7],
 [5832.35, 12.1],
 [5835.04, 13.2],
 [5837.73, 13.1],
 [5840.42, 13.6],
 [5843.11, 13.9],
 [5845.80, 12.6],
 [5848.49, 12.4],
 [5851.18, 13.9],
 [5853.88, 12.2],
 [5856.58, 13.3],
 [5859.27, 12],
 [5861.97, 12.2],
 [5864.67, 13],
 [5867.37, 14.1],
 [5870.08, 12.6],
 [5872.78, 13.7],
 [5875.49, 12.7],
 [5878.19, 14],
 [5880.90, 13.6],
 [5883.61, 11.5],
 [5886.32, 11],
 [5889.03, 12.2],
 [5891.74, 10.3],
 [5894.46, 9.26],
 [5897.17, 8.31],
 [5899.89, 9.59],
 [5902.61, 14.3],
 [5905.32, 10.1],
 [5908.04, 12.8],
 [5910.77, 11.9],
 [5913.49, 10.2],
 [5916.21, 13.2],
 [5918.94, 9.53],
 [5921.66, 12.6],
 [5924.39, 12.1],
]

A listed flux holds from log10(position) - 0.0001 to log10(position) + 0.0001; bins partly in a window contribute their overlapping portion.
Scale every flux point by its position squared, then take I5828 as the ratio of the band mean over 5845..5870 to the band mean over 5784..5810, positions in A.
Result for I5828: 1.07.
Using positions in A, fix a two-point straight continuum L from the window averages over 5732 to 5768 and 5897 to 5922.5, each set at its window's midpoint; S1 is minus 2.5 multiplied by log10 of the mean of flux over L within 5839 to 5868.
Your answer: -0.088 mag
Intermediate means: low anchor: 13.1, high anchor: 11.4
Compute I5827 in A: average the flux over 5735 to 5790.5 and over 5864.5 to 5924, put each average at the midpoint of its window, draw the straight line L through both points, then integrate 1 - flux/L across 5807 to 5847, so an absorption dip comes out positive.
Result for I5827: -3.22 A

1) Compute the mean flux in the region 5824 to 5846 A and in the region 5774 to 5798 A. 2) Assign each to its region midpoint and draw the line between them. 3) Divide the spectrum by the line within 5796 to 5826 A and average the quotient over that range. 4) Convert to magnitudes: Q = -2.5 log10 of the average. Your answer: -0.03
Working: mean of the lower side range 12.5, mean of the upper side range 12.9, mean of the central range 13.1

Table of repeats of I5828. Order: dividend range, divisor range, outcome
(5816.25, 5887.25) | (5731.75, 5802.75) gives 1.05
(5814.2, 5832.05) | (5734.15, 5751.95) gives 1.05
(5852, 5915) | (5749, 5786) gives 0.97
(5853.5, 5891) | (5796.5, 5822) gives 0.99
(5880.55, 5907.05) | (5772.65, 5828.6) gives 0.87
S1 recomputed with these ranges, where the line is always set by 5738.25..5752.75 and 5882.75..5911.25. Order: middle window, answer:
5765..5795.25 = -0.04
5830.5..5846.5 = -0.13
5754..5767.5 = -0.02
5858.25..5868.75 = -0.13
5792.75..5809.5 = 0.00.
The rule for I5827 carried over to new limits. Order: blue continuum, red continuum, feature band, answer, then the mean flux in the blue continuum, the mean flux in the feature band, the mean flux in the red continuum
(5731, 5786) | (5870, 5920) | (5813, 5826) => -1.8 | 13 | 14.1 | 11.6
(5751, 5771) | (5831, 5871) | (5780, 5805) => 1.5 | 12.9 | 12.2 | 12.9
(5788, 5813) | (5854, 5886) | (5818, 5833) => -0.6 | 12.5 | 13.1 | 12.9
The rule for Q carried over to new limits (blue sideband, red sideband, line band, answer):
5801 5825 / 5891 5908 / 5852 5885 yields -0.12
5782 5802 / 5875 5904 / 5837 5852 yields -0.12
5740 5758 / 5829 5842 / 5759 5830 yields -0.01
